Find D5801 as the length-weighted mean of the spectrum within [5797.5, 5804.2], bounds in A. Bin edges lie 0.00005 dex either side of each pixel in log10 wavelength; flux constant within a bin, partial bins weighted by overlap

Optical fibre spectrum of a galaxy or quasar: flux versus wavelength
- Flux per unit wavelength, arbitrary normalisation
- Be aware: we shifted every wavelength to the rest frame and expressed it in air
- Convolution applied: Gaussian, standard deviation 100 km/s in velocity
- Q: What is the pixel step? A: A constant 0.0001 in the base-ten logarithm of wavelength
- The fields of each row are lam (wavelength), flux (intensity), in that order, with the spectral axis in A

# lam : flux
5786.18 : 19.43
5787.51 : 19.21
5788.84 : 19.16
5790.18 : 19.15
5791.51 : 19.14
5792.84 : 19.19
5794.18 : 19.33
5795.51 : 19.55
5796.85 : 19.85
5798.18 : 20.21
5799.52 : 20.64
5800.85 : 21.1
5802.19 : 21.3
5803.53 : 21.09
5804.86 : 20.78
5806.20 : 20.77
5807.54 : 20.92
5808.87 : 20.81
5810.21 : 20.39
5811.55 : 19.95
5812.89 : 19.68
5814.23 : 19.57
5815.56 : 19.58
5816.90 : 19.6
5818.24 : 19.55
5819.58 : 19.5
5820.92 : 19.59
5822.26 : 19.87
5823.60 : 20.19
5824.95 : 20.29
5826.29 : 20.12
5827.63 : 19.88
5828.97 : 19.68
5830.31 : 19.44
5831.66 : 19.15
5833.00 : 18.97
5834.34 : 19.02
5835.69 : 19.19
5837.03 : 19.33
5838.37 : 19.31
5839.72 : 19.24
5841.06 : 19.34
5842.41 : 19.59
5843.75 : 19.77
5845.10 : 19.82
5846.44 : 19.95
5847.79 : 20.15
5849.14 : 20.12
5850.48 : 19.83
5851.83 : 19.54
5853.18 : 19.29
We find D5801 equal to 20.9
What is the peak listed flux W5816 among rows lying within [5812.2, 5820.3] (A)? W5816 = 19.68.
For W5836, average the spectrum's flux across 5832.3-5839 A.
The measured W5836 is 19.2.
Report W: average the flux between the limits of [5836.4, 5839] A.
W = 19.4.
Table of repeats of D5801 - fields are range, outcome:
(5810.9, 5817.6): 19.7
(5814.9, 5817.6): 19.6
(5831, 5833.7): 19.1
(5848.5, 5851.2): 20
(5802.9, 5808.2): 20.9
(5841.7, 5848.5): 19.8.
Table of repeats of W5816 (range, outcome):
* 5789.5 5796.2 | 19.55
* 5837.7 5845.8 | 19.82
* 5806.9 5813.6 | 20.92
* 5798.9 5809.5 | 21.3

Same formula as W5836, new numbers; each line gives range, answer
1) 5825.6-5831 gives 19.8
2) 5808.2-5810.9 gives 20.6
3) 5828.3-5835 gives 19.3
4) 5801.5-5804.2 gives 21.2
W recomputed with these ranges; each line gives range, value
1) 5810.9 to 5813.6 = 19.8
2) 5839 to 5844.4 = 19.5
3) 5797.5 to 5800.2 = 20.5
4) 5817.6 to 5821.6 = 19.5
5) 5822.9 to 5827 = 20.2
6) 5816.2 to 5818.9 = 19.6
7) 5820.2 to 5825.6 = 20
